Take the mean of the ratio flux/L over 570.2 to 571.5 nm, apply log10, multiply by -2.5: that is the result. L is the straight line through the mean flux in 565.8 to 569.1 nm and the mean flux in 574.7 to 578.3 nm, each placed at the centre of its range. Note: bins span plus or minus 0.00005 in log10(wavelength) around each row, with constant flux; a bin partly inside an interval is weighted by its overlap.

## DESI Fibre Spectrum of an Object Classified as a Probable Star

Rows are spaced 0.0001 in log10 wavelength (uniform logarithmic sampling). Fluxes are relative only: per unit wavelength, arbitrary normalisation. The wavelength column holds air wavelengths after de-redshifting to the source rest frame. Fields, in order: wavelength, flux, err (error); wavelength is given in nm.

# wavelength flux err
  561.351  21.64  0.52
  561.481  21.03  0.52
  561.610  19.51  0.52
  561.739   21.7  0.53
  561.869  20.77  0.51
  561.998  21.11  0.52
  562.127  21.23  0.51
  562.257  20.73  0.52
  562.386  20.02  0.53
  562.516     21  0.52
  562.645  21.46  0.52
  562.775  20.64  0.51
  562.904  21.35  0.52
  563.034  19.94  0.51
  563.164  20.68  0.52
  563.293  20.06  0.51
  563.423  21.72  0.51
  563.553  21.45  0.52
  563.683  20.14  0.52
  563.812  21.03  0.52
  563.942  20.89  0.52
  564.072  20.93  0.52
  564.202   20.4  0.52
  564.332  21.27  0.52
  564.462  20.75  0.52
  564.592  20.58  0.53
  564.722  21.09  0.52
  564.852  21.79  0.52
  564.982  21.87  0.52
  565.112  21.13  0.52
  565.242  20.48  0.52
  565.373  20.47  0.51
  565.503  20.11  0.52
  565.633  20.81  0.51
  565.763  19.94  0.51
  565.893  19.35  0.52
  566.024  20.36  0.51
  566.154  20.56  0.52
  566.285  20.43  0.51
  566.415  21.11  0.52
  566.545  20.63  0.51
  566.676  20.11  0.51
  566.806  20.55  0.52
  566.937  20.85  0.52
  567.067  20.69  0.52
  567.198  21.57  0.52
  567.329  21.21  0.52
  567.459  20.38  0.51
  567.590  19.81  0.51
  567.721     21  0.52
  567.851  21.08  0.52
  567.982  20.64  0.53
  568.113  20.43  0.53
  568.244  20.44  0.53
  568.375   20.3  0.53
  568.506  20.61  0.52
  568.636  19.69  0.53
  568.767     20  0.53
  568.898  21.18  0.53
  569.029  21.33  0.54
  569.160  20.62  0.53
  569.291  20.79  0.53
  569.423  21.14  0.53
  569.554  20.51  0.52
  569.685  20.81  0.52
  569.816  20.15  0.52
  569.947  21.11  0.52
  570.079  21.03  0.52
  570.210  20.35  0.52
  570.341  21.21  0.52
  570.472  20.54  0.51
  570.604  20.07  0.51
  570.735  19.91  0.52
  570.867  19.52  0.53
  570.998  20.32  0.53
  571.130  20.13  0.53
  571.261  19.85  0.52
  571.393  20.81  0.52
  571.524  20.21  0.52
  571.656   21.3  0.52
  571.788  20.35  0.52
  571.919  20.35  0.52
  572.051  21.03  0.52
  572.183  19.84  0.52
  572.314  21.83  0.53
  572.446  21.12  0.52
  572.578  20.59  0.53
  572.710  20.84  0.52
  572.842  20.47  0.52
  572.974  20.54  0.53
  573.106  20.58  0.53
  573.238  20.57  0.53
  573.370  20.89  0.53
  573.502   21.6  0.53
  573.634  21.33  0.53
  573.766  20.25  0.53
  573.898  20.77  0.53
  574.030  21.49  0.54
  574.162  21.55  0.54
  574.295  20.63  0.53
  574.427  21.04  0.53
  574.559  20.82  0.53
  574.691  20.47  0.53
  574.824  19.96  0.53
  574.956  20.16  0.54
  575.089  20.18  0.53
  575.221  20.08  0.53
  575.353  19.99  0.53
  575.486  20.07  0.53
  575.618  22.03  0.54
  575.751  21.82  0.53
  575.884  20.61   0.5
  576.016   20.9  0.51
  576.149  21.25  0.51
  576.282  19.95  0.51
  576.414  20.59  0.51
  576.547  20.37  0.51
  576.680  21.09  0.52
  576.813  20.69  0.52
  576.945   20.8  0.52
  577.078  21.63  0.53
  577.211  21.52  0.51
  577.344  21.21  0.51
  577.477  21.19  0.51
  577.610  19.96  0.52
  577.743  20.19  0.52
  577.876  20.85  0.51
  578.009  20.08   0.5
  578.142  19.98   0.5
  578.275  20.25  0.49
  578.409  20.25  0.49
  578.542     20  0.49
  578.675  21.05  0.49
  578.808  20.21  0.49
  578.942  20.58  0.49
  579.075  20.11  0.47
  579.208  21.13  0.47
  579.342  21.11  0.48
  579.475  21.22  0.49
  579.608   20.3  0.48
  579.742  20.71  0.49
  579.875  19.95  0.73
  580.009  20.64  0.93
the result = 0.017 mag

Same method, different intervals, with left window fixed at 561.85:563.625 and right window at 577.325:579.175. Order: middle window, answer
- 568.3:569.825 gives 0.004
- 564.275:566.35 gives 0.006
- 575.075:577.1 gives -0.015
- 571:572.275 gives 0.008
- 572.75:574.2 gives -0.018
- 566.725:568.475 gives 0.003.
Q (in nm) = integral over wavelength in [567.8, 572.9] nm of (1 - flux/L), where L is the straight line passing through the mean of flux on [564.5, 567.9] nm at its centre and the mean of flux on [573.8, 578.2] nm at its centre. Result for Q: 0.03 nm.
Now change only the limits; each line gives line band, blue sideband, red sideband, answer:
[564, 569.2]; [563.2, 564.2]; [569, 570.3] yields 0.04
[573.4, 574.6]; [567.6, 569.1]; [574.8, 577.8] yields -0.02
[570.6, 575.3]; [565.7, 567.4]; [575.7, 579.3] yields 0.01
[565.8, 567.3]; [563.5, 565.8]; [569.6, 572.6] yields 0.01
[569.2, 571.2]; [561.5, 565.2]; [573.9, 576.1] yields 0.03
